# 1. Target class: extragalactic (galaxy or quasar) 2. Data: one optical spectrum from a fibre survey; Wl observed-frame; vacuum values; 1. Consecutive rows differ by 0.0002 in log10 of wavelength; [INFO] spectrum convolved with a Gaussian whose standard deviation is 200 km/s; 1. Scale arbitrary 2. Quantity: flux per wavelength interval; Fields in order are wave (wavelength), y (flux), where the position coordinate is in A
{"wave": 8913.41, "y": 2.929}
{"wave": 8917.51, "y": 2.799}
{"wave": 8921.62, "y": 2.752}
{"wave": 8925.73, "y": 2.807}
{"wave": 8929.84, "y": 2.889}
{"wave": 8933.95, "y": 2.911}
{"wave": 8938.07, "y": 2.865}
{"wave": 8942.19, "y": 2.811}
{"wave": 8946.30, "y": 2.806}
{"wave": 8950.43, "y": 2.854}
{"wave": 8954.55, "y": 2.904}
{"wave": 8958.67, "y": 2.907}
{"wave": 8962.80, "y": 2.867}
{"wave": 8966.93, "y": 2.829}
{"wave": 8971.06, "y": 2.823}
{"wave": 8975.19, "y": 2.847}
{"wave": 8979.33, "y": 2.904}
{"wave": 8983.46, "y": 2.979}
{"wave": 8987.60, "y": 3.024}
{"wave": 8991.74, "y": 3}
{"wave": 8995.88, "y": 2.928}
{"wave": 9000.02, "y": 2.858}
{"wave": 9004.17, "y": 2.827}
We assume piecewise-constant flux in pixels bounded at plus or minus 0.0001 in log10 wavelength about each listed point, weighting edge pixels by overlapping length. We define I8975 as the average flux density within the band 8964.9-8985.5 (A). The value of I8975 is 2.88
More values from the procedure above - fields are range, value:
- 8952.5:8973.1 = 2.87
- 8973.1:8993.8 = 2.95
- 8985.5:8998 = 2.98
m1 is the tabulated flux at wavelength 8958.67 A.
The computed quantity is 2.907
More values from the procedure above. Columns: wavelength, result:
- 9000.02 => 2.858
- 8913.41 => 2.929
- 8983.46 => 2.979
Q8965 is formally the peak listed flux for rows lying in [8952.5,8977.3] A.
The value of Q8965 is 2.907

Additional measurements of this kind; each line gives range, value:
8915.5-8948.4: 2.911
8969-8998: 3.024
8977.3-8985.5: 2.979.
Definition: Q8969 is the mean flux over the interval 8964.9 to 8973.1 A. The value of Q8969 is 2.83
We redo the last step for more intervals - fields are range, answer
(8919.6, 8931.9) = 2.82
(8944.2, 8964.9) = 2.87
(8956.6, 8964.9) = 2.89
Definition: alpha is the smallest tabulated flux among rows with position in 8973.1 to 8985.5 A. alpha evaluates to 2.847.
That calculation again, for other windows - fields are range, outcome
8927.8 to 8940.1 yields 2.865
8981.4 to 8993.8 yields 2.979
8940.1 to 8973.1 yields 2.806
